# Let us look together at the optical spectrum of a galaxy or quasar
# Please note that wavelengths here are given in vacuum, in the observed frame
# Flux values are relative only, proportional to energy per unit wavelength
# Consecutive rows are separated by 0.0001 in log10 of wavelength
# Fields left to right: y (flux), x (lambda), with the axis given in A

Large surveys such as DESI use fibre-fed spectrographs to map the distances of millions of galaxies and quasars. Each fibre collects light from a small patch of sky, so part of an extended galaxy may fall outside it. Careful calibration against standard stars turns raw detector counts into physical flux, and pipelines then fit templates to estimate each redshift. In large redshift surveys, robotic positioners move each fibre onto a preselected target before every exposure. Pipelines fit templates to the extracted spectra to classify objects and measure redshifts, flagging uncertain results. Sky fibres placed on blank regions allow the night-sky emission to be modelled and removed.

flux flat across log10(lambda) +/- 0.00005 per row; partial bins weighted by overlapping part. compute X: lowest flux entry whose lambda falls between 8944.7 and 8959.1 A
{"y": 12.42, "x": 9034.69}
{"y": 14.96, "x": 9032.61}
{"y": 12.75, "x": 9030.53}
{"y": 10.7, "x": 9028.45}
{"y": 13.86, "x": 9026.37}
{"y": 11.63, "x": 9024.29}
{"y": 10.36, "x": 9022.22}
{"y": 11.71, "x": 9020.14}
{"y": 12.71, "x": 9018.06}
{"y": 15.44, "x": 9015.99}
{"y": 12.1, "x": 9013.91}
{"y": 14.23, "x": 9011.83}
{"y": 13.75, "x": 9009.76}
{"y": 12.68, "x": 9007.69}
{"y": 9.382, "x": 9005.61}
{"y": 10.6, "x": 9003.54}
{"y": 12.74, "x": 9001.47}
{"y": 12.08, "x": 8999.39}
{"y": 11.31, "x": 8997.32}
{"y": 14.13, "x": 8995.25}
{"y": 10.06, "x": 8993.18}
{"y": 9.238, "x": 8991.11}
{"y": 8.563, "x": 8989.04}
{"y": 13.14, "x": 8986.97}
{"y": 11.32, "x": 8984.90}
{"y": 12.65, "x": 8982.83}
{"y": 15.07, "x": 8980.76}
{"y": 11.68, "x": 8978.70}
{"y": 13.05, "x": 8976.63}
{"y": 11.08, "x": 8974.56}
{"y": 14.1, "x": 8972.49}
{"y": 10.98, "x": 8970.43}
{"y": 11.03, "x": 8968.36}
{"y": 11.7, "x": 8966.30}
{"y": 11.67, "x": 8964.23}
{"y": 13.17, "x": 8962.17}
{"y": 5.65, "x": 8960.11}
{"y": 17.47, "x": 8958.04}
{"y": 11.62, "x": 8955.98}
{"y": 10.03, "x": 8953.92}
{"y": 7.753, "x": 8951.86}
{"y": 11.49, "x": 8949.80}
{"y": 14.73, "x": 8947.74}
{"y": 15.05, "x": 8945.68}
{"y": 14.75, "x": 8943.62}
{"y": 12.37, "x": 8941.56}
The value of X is 7.753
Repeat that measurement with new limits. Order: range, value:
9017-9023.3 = 10.36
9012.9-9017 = 12.1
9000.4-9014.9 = 9.382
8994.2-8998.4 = 11.31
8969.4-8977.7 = 10.98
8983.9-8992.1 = 8.563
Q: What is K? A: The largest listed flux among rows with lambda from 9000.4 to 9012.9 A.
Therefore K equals 14.23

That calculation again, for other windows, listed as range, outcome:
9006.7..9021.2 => 15.44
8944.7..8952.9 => 15.05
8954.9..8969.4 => 17.47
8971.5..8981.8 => 15.07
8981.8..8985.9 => 12.65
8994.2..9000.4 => 14.13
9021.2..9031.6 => 13.86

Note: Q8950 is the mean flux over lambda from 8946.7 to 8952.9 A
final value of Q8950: 11.3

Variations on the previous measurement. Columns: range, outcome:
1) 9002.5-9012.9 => 12.1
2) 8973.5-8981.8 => 12.7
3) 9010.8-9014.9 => 13.2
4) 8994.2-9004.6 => 12.2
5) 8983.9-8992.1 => 10.6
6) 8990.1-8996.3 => 11.2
